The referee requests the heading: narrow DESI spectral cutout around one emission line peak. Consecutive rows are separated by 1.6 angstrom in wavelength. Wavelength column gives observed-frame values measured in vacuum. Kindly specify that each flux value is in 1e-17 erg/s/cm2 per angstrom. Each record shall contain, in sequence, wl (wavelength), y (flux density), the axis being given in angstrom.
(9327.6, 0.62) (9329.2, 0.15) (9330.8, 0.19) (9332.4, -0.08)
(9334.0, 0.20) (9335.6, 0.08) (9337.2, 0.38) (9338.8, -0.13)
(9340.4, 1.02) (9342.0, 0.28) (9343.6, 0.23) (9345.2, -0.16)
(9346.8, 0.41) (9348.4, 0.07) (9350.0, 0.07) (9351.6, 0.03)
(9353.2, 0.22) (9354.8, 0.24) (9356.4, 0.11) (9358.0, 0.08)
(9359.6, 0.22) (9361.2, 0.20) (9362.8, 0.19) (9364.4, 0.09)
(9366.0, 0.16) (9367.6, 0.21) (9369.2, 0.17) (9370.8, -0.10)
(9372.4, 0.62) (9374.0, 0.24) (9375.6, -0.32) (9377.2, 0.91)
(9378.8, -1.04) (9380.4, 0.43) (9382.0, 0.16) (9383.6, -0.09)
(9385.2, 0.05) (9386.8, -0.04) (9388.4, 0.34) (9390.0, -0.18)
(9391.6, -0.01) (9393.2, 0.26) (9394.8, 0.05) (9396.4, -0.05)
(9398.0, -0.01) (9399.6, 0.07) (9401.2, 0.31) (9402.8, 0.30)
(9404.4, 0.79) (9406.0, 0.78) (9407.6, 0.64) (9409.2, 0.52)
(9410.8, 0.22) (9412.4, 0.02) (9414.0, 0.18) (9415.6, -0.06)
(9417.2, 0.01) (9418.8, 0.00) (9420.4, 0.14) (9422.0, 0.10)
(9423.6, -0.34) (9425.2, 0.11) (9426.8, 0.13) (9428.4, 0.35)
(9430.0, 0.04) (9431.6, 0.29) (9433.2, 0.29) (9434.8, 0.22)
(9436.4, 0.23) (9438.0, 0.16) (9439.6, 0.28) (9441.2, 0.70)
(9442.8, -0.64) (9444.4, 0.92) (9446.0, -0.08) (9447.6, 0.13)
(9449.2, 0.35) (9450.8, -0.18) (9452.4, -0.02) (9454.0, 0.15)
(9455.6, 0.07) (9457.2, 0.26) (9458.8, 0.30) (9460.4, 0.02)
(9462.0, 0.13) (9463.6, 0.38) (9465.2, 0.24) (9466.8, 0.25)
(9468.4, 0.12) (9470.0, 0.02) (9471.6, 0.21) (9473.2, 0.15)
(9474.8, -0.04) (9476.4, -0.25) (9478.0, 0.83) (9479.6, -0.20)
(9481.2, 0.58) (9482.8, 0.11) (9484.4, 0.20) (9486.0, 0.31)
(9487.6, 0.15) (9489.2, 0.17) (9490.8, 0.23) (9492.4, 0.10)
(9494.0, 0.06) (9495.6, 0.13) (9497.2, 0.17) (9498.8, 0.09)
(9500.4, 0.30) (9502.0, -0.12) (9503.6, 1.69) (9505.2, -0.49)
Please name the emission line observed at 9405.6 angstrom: H-beta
